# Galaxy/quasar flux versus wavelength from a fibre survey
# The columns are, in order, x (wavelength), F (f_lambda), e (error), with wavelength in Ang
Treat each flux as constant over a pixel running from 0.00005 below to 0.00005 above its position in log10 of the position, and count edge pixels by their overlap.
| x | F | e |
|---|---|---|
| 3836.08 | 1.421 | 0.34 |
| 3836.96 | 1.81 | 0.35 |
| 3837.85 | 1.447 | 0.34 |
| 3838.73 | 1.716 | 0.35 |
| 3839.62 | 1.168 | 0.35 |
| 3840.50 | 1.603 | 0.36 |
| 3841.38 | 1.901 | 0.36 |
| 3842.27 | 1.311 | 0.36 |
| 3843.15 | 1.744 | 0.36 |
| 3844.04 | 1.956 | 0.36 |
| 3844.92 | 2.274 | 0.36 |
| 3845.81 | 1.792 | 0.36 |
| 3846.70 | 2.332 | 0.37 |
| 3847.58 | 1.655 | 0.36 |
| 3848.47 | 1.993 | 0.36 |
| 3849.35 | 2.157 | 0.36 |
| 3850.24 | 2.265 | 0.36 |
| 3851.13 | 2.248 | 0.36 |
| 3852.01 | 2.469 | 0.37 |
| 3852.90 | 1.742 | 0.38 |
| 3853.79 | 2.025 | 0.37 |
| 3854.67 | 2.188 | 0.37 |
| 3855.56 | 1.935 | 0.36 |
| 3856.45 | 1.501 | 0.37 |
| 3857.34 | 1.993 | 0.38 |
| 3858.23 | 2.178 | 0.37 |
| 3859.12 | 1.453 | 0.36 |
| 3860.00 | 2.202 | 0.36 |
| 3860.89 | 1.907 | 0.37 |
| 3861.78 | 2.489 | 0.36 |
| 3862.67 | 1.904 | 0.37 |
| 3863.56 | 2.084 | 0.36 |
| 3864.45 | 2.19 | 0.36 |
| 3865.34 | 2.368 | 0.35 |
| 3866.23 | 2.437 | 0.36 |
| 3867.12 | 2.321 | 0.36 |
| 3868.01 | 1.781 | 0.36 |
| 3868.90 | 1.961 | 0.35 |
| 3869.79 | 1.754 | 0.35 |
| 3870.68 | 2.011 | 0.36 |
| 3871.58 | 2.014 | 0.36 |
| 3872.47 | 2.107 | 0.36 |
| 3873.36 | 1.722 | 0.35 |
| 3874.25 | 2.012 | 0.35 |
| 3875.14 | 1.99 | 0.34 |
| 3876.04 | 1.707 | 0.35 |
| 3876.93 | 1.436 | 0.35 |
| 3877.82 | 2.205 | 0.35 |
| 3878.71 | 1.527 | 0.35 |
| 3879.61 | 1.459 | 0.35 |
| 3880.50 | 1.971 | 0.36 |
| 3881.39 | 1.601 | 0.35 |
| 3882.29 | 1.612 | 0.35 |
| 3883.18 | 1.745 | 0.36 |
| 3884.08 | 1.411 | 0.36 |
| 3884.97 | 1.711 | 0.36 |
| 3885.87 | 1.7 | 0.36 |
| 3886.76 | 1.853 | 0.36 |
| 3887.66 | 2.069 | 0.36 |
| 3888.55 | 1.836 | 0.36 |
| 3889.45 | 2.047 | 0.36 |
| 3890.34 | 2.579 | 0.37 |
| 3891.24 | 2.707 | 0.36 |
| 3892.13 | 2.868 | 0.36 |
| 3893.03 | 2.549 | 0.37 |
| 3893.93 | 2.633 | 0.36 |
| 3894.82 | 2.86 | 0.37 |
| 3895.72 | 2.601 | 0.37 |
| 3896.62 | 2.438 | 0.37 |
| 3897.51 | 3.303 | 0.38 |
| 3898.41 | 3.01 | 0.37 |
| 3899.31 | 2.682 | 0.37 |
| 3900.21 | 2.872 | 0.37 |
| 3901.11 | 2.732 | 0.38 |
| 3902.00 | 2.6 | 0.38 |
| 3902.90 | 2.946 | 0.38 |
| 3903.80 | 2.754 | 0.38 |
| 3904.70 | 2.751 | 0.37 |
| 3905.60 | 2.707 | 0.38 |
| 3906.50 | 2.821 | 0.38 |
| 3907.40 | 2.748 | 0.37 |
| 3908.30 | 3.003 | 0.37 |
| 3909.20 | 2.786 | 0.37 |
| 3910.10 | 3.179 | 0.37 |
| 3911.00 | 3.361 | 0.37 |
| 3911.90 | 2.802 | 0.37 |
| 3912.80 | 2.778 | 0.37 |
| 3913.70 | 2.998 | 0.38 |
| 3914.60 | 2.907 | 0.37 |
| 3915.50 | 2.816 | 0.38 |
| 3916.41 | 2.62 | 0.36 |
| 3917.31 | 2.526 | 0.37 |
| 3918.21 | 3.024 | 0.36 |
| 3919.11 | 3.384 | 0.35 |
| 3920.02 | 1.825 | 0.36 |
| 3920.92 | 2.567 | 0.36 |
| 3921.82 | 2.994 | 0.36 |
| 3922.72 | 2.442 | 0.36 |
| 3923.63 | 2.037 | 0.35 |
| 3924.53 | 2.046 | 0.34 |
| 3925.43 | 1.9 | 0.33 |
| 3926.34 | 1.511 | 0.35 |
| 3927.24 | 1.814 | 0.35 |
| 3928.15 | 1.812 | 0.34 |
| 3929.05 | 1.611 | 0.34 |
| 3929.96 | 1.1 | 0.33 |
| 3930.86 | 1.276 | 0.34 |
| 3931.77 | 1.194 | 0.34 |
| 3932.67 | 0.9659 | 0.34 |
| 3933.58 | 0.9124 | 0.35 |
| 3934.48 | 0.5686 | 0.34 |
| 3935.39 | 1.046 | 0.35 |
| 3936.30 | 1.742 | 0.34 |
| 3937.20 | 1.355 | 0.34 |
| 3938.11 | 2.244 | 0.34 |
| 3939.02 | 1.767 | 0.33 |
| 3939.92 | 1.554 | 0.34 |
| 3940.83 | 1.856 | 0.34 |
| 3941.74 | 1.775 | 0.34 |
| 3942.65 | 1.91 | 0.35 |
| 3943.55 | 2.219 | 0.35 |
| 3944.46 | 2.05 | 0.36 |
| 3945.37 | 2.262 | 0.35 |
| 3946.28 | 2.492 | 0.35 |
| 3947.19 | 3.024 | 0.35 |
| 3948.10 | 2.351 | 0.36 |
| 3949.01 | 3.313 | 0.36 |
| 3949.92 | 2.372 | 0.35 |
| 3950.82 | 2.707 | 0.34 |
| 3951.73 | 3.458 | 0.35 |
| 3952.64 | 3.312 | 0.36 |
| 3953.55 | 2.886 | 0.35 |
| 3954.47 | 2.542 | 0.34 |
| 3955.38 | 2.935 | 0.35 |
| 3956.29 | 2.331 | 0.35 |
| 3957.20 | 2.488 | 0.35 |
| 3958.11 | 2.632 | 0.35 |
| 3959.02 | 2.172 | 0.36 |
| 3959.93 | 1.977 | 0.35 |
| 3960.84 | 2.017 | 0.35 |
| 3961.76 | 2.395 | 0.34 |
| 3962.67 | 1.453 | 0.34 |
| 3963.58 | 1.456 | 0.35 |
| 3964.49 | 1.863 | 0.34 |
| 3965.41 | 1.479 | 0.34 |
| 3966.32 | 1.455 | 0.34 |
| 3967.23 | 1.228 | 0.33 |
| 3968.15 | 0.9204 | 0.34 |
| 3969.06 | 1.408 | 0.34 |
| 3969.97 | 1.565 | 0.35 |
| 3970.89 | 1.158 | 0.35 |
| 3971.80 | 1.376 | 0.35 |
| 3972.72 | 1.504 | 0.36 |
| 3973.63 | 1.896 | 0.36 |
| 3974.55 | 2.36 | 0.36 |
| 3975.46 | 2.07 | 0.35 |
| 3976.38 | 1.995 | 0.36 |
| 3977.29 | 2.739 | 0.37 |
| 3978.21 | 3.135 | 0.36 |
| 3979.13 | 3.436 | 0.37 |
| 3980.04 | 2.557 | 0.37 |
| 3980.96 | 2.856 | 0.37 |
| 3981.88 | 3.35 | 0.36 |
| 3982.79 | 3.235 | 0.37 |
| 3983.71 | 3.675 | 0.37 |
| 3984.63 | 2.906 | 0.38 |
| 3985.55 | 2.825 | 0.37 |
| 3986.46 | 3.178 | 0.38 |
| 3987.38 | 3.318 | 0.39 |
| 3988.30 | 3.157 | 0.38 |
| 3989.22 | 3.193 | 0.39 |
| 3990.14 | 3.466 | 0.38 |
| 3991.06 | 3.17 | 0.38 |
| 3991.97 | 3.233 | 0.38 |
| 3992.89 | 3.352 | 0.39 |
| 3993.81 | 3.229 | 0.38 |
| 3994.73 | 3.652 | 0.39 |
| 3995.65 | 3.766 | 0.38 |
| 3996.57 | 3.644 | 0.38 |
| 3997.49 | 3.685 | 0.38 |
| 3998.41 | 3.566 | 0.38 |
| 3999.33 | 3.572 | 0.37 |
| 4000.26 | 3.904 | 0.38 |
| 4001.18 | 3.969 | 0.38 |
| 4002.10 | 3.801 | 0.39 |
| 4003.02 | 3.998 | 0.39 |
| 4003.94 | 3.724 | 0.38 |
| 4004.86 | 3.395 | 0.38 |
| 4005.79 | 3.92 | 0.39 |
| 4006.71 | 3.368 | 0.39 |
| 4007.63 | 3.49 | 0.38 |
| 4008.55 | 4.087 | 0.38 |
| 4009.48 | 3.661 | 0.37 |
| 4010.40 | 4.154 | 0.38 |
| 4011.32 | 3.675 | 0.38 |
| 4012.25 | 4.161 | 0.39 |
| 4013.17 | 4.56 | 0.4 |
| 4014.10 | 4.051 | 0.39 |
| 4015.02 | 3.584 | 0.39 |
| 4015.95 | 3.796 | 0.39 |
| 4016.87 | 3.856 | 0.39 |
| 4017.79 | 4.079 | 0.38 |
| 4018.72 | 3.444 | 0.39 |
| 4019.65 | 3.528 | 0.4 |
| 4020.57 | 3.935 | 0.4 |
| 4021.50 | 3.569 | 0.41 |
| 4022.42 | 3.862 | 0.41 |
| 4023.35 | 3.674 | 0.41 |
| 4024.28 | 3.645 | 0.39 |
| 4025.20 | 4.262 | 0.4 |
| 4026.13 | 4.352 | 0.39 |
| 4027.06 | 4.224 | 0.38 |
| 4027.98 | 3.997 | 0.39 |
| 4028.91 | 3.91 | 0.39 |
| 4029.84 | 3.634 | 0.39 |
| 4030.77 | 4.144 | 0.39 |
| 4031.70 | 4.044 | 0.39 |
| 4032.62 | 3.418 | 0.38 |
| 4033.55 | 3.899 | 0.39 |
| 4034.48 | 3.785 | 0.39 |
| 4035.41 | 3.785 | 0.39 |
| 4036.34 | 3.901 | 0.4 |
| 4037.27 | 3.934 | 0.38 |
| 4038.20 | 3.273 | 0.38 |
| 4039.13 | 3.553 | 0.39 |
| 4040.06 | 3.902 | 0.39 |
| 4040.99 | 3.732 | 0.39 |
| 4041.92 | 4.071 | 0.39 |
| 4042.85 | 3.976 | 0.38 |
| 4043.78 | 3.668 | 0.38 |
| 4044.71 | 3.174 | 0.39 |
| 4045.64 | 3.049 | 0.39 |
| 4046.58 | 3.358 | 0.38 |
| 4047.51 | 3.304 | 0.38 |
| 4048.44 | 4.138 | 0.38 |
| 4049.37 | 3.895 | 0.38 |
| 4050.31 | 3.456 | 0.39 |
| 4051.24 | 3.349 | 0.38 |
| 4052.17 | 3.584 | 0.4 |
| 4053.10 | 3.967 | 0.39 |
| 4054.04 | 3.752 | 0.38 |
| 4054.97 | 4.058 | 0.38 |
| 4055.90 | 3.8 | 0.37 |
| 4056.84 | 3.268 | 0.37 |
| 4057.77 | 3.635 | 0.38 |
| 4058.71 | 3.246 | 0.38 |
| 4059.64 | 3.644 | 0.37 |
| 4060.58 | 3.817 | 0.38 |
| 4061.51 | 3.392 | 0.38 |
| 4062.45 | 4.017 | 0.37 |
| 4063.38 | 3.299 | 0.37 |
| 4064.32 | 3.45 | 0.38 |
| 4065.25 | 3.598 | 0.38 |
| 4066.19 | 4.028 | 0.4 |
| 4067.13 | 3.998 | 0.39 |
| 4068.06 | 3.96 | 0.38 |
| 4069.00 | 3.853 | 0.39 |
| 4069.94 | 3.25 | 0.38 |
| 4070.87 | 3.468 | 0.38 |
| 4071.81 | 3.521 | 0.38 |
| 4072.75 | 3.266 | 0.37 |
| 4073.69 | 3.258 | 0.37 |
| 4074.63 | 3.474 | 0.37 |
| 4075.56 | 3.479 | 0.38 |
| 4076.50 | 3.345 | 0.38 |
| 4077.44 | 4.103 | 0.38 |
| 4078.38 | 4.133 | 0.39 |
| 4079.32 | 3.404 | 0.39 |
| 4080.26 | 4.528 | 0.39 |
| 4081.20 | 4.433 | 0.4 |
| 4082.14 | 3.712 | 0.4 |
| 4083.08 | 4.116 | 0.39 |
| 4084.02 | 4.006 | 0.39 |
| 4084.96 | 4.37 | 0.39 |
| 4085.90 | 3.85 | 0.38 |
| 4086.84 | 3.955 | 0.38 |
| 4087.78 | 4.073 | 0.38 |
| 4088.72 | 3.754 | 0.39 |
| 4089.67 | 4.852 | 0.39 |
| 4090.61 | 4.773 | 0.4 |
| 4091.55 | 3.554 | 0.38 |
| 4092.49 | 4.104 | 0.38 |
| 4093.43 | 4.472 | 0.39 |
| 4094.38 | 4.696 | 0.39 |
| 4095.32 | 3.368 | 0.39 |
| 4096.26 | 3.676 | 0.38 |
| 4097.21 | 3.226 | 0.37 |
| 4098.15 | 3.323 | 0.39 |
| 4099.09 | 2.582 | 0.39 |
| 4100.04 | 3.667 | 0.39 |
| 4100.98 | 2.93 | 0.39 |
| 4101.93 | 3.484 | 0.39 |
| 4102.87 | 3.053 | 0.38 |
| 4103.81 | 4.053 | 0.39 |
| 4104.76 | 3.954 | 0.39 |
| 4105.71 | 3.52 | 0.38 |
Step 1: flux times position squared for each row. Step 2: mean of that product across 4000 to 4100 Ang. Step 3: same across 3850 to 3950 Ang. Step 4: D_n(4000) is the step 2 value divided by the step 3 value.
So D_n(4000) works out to 1.87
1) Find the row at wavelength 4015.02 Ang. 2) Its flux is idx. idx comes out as 3.584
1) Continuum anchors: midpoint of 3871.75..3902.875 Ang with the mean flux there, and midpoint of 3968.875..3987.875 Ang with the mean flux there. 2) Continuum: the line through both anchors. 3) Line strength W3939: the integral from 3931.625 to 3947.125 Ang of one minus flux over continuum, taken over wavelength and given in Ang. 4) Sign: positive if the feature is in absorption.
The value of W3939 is 4.5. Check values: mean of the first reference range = 2.19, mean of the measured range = 1.69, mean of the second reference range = 2.52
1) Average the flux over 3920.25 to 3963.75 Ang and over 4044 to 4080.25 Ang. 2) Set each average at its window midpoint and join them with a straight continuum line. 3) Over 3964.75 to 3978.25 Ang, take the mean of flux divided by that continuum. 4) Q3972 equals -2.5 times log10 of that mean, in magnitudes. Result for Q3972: 0.39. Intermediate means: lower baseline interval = 2.06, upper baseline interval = 3.61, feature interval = 1.71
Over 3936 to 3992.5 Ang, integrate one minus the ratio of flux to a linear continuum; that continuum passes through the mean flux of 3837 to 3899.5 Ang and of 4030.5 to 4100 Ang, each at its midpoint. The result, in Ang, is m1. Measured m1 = 9.9 Ang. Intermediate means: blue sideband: 2.03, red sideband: 3.75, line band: 2.37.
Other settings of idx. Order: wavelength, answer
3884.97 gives 1.711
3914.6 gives 2.907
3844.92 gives 2.274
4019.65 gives 3.528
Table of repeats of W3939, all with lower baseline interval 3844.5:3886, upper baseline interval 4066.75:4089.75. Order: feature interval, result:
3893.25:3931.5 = -3.4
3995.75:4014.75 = -3.8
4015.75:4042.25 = -3.4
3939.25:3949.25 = 1.6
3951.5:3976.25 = 7.1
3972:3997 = 0.3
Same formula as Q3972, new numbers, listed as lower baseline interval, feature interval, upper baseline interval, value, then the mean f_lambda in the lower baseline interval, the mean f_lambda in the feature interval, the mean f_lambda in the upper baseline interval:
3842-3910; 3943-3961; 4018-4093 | 0.109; 2.18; 2.58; 3.78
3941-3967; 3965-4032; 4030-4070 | -0.093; 2.32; 3.26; 3.69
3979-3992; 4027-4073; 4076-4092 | 0.016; 3.16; 3.69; 4.05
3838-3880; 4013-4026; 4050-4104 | -0.179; 1.94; 3.84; 3.73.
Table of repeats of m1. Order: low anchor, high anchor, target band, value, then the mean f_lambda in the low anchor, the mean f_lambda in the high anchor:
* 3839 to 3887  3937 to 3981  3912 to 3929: -3.06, 1.91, 2.17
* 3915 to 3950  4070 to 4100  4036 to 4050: -1.42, 2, 3.82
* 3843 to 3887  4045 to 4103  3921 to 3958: 7.46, 1.94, 3.71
